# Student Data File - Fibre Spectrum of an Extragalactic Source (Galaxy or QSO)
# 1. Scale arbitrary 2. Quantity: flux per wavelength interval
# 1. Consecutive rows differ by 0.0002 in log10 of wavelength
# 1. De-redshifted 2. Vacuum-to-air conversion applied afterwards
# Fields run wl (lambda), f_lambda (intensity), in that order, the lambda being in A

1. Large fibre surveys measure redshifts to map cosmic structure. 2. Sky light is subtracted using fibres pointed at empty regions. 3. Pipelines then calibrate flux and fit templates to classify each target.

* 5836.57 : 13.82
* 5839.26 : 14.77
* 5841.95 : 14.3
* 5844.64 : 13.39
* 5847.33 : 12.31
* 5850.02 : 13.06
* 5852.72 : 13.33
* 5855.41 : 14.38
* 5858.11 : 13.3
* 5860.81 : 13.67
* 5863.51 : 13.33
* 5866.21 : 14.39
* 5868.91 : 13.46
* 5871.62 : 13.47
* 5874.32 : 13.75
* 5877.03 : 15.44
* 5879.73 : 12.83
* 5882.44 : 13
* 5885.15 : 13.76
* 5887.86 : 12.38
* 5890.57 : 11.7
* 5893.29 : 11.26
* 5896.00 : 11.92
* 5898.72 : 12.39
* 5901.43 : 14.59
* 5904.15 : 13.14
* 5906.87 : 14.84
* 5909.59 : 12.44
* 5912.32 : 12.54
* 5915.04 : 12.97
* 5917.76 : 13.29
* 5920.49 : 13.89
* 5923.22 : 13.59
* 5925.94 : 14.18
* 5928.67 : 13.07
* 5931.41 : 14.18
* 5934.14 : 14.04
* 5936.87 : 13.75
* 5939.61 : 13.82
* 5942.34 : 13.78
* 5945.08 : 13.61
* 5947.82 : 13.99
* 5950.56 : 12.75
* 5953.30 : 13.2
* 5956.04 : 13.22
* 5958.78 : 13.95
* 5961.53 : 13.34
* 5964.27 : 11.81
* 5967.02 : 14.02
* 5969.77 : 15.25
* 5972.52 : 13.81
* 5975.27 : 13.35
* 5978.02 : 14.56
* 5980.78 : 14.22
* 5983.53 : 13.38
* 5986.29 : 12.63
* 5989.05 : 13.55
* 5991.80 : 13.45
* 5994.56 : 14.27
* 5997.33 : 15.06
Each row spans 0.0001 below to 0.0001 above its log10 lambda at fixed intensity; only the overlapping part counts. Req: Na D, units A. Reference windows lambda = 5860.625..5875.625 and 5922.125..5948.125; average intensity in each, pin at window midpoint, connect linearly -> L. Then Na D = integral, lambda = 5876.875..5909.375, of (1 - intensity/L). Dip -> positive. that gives 1.7 A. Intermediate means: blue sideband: 13.7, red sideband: 13.8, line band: 13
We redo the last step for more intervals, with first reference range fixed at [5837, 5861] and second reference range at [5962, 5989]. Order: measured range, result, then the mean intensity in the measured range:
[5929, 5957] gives 0.05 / 13.6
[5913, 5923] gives 0.21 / 13.4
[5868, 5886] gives -0.07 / 13.7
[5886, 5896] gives 1.27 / 11.9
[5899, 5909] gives -0.17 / 13.9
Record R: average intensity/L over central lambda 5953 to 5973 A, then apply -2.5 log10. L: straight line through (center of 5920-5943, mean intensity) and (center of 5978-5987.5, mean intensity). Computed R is 0.01 mag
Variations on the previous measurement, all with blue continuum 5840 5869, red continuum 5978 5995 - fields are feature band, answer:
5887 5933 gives 0.041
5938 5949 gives -0.015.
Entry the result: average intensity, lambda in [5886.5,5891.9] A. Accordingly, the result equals 12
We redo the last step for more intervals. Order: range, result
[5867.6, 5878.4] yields 14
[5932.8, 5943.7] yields 13.9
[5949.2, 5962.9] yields 13.3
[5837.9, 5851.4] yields 13.6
